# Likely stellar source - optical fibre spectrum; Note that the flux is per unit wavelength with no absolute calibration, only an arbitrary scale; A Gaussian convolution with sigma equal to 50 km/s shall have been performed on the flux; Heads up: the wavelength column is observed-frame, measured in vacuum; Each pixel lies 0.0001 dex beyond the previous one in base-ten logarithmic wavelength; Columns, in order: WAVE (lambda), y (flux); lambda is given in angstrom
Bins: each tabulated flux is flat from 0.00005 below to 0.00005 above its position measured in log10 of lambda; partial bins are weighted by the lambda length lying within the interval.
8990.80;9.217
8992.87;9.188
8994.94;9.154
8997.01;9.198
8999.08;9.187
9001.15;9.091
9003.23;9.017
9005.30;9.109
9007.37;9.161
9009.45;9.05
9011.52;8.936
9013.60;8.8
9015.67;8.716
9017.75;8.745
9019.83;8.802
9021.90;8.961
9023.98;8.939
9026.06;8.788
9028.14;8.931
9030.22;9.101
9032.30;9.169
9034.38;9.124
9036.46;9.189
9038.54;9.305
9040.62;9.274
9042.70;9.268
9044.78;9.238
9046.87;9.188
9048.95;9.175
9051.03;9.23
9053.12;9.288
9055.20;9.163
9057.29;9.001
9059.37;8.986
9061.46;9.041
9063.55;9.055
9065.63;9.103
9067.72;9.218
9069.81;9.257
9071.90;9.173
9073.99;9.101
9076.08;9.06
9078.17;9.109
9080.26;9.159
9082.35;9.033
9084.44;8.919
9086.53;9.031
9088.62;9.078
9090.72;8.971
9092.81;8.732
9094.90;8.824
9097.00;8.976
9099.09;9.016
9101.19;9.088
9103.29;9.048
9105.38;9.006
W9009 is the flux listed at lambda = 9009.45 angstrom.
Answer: 9.05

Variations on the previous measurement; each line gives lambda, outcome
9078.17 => 9.109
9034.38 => 9.124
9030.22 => 9.101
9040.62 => 9.274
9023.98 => 8.939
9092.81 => 8.732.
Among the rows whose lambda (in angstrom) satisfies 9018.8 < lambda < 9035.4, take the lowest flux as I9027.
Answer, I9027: 8.788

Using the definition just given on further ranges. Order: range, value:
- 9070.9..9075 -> 9.101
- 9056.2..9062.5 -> 8.986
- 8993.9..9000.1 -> 9.154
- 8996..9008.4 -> 9.017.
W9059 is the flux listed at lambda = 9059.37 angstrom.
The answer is 8.986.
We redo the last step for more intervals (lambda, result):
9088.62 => 9.078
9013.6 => 8.8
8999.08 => 9.187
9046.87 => 9.188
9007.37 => 9.161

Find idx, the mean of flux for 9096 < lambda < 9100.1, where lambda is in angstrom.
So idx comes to 9.01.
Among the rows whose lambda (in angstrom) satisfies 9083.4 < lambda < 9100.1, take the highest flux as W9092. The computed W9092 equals 9.078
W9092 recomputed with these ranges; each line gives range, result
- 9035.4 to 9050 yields 9.305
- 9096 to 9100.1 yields 9.016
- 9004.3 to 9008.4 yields 9.161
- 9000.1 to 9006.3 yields 9.109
